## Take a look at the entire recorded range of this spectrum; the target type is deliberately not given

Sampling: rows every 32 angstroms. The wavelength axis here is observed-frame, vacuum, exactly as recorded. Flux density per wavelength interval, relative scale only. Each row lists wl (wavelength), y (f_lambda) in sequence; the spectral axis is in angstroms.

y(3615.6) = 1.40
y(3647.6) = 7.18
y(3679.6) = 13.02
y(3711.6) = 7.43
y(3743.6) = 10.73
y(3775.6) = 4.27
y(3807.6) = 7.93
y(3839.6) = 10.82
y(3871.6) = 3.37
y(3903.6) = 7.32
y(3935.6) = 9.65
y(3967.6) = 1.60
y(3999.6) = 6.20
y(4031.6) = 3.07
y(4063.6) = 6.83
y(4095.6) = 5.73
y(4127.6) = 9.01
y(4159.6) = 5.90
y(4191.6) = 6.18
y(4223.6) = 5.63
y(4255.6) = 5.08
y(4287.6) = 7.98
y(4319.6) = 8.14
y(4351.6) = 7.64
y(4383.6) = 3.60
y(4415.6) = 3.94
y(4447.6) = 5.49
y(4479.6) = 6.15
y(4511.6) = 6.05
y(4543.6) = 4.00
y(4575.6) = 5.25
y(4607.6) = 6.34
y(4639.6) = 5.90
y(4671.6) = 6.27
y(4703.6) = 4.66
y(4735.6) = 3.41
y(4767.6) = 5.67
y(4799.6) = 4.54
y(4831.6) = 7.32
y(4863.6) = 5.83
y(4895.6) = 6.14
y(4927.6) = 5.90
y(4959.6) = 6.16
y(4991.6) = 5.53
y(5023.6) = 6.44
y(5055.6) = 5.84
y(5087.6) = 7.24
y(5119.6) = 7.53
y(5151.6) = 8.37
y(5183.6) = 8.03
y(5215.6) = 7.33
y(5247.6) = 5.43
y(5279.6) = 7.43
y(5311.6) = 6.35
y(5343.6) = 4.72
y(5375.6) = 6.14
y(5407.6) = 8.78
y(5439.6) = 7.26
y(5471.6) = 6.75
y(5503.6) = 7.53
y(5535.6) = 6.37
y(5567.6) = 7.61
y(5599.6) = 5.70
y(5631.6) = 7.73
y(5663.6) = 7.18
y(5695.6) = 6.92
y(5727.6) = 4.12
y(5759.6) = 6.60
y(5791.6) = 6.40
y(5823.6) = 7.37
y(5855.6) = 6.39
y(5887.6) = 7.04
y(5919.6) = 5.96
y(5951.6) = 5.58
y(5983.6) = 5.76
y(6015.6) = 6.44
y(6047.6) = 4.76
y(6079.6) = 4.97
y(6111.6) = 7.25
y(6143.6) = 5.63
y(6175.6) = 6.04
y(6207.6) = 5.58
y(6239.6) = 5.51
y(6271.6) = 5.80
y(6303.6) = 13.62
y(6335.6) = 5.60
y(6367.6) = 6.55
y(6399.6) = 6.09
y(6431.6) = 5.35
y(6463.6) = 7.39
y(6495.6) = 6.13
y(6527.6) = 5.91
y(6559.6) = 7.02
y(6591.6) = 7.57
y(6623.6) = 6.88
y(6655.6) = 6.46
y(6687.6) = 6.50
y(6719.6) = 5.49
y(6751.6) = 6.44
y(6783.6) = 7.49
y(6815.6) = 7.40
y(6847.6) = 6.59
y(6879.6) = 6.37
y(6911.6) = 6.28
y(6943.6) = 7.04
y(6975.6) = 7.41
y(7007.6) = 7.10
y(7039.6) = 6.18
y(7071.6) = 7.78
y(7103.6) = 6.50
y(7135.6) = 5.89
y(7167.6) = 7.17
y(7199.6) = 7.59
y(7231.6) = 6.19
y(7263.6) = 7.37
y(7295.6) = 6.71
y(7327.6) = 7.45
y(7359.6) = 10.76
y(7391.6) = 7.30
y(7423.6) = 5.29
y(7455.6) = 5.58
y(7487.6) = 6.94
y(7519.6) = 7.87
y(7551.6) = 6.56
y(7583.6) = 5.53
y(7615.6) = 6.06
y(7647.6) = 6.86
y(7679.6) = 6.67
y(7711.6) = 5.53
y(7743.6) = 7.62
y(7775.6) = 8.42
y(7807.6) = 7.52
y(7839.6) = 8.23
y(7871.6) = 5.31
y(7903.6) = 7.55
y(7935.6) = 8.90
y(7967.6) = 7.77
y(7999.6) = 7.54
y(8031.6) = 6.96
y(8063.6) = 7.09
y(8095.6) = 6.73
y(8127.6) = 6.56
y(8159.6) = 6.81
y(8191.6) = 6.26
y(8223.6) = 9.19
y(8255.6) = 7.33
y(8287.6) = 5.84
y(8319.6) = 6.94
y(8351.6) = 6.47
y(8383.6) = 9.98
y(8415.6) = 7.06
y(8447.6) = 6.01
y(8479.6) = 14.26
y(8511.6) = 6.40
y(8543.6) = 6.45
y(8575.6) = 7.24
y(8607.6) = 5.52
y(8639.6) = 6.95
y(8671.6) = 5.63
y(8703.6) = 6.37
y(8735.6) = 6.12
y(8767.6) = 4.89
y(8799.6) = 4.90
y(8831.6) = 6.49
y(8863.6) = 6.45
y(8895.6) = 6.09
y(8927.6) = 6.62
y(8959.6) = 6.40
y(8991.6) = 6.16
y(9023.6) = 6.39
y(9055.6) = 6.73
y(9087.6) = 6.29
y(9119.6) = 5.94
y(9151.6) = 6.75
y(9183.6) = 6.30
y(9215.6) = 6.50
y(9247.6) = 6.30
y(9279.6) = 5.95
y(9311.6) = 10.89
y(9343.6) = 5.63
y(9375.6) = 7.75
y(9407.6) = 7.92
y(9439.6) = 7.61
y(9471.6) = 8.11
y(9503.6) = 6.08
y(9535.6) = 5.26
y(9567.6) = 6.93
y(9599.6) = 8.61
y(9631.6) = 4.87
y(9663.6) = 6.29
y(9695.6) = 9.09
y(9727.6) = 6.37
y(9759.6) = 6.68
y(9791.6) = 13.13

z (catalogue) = 0.69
